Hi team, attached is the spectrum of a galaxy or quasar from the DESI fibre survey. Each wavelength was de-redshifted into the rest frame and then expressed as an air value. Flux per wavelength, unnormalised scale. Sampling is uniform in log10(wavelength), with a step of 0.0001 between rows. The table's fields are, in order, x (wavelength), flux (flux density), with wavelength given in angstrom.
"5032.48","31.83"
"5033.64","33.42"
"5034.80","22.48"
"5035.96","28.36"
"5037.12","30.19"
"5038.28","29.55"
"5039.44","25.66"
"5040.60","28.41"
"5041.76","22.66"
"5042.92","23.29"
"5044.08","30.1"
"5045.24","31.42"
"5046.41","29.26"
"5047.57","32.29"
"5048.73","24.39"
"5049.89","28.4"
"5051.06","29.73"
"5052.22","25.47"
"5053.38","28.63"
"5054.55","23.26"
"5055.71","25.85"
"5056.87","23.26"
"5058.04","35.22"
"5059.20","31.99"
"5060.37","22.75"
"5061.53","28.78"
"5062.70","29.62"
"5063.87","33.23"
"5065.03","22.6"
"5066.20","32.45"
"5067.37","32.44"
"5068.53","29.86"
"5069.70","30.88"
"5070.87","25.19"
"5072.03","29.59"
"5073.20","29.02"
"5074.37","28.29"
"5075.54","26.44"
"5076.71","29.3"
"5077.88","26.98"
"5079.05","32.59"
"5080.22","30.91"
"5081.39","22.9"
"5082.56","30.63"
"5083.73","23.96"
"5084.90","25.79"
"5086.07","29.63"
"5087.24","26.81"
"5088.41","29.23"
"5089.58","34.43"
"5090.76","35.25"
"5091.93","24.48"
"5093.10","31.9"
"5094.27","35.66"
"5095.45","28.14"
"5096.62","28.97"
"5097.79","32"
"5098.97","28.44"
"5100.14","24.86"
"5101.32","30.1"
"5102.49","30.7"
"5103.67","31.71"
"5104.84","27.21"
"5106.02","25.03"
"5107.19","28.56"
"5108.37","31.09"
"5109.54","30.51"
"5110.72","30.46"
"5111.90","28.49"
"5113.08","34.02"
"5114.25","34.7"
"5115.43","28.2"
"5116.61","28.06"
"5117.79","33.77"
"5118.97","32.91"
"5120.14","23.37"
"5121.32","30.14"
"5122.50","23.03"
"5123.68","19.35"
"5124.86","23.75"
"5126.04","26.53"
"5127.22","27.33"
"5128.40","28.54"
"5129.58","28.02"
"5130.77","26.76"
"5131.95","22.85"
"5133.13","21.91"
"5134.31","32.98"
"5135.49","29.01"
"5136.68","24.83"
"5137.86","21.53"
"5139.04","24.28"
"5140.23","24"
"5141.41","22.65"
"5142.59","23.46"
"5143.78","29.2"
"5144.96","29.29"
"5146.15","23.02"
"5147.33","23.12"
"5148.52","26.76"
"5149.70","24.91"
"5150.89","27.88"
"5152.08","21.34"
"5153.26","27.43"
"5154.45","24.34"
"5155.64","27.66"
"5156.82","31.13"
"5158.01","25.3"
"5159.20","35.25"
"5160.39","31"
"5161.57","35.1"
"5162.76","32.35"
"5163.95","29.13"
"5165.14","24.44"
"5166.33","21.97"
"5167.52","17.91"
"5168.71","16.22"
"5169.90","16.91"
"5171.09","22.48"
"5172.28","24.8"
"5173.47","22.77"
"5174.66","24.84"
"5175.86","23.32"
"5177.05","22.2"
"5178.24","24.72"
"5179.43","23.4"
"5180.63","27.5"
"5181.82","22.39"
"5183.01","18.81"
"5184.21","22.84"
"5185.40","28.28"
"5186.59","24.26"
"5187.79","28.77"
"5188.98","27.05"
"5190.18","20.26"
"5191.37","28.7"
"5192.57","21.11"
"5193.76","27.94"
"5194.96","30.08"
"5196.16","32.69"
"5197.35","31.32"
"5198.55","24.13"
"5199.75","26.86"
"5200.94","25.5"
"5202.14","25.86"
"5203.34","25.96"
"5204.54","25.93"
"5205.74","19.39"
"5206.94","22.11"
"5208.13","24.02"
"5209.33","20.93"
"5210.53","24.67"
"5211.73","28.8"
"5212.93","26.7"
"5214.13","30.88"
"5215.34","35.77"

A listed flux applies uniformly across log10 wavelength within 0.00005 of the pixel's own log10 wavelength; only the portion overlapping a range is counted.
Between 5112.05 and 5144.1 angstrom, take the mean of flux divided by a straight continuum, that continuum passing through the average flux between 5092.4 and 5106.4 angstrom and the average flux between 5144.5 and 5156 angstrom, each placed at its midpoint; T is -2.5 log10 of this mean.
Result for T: 0.02 mag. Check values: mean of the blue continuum 29.6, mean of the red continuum 25.5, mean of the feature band 26.9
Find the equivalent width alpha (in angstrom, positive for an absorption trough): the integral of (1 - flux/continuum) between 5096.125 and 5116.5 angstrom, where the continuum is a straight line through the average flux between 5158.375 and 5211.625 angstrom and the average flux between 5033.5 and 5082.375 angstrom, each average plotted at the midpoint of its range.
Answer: -2.0 angstrom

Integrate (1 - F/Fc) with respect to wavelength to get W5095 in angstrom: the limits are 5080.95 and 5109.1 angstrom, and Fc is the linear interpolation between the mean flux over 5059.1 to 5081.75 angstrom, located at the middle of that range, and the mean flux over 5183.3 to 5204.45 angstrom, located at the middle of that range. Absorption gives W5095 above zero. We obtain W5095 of -0.8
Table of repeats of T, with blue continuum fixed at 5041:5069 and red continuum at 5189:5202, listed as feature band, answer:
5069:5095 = -0.04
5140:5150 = 0.09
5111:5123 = -0.08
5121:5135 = 0.07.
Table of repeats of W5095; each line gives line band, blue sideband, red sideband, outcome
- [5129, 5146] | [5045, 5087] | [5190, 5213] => 0.8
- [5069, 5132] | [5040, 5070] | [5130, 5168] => -3.1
